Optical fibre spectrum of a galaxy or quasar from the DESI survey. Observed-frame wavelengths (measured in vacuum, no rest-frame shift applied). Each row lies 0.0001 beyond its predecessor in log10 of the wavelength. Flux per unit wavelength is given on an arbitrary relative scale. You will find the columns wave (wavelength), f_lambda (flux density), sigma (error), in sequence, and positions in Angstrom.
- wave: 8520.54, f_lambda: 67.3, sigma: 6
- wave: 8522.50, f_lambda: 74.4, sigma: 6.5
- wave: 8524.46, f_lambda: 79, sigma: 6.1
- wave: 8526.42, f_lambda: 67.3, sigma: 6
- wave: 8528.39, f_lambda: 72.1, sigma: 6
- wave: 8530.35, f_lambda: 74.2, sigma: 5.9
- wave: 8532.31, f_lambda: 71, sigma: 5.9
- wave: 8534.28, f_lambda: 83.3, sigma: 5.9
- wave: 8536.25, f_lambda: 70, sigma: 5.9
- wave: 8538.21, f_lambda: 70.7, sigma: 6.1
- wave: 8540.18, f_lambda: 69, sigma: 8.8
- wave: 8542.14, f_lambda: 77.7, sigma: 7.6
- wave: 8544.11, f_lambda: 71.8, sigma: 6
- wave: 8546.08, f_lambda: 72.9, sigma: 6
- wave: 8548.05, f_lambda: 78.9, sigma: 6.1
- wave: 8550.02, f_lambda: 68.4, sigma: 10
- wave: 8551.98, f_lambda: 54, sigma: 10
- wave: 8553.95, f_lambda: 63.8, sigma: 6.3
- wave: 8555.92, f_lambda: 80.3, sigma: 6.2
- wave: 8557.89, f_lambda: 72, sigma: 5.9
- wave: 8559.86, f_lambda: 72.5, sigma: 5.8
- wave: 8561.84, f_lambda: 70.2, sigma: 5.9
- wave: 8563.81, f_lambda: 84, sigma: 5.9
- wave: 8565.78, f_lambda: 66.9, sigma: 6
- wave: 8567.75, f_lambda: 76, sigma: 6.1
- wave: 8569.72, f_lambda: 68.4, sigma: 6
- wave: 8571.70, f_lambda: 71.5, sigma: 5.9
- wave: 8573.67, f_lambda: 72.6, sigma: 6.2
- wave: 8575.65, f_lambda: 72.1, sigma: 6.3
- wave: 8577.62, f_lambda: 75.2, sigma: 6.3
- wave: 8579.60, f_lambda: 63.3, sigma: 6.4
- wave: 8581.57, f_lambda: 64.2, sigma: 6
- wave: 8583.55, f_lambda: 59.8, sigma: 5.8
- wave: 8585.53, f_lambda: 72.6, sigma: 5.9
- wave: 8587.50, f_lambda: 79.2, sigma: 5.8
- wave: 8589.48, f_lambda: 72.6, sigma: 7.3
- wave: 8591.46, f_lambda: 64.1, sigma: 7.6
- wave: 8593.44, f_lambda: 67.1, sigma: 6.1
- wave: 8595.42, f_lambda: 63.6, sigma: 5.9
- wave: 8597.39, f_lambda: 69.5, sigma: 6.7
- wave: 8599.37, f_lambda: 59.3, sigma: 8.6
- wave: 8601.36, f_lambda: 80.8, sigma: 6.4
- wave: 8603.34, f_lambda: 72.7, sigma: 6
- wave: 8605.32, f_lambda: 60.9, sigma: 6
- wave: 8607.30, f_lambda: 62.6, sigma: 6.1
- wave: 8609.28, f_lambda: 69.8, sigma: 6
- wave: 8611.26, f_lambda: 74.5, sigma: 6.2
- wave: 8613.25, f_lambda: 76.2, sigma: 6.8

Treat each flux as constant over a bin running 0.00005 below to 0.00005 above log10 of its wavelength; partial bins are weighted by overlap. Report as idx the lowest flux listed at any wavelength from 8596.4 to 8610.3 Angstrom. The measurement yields 59.3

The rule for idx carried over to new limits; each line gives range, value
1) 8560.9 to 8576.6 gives 66.9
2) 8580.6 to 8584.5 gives 59.8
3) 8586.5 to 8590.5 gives 72.6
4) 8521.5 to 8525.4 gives 74.4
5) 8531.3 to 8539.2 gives 70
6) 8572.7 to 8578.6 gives 72.1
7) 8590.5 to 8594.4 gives 64.1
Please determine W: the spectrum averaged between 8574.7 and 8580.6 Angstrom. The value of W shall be 70.2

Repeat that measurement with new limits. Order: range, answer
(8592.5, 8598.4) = 66.8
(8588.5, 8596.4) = 66.8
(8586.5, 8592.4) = 72.1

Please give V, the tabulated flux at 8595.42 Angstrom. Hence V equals 63.6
